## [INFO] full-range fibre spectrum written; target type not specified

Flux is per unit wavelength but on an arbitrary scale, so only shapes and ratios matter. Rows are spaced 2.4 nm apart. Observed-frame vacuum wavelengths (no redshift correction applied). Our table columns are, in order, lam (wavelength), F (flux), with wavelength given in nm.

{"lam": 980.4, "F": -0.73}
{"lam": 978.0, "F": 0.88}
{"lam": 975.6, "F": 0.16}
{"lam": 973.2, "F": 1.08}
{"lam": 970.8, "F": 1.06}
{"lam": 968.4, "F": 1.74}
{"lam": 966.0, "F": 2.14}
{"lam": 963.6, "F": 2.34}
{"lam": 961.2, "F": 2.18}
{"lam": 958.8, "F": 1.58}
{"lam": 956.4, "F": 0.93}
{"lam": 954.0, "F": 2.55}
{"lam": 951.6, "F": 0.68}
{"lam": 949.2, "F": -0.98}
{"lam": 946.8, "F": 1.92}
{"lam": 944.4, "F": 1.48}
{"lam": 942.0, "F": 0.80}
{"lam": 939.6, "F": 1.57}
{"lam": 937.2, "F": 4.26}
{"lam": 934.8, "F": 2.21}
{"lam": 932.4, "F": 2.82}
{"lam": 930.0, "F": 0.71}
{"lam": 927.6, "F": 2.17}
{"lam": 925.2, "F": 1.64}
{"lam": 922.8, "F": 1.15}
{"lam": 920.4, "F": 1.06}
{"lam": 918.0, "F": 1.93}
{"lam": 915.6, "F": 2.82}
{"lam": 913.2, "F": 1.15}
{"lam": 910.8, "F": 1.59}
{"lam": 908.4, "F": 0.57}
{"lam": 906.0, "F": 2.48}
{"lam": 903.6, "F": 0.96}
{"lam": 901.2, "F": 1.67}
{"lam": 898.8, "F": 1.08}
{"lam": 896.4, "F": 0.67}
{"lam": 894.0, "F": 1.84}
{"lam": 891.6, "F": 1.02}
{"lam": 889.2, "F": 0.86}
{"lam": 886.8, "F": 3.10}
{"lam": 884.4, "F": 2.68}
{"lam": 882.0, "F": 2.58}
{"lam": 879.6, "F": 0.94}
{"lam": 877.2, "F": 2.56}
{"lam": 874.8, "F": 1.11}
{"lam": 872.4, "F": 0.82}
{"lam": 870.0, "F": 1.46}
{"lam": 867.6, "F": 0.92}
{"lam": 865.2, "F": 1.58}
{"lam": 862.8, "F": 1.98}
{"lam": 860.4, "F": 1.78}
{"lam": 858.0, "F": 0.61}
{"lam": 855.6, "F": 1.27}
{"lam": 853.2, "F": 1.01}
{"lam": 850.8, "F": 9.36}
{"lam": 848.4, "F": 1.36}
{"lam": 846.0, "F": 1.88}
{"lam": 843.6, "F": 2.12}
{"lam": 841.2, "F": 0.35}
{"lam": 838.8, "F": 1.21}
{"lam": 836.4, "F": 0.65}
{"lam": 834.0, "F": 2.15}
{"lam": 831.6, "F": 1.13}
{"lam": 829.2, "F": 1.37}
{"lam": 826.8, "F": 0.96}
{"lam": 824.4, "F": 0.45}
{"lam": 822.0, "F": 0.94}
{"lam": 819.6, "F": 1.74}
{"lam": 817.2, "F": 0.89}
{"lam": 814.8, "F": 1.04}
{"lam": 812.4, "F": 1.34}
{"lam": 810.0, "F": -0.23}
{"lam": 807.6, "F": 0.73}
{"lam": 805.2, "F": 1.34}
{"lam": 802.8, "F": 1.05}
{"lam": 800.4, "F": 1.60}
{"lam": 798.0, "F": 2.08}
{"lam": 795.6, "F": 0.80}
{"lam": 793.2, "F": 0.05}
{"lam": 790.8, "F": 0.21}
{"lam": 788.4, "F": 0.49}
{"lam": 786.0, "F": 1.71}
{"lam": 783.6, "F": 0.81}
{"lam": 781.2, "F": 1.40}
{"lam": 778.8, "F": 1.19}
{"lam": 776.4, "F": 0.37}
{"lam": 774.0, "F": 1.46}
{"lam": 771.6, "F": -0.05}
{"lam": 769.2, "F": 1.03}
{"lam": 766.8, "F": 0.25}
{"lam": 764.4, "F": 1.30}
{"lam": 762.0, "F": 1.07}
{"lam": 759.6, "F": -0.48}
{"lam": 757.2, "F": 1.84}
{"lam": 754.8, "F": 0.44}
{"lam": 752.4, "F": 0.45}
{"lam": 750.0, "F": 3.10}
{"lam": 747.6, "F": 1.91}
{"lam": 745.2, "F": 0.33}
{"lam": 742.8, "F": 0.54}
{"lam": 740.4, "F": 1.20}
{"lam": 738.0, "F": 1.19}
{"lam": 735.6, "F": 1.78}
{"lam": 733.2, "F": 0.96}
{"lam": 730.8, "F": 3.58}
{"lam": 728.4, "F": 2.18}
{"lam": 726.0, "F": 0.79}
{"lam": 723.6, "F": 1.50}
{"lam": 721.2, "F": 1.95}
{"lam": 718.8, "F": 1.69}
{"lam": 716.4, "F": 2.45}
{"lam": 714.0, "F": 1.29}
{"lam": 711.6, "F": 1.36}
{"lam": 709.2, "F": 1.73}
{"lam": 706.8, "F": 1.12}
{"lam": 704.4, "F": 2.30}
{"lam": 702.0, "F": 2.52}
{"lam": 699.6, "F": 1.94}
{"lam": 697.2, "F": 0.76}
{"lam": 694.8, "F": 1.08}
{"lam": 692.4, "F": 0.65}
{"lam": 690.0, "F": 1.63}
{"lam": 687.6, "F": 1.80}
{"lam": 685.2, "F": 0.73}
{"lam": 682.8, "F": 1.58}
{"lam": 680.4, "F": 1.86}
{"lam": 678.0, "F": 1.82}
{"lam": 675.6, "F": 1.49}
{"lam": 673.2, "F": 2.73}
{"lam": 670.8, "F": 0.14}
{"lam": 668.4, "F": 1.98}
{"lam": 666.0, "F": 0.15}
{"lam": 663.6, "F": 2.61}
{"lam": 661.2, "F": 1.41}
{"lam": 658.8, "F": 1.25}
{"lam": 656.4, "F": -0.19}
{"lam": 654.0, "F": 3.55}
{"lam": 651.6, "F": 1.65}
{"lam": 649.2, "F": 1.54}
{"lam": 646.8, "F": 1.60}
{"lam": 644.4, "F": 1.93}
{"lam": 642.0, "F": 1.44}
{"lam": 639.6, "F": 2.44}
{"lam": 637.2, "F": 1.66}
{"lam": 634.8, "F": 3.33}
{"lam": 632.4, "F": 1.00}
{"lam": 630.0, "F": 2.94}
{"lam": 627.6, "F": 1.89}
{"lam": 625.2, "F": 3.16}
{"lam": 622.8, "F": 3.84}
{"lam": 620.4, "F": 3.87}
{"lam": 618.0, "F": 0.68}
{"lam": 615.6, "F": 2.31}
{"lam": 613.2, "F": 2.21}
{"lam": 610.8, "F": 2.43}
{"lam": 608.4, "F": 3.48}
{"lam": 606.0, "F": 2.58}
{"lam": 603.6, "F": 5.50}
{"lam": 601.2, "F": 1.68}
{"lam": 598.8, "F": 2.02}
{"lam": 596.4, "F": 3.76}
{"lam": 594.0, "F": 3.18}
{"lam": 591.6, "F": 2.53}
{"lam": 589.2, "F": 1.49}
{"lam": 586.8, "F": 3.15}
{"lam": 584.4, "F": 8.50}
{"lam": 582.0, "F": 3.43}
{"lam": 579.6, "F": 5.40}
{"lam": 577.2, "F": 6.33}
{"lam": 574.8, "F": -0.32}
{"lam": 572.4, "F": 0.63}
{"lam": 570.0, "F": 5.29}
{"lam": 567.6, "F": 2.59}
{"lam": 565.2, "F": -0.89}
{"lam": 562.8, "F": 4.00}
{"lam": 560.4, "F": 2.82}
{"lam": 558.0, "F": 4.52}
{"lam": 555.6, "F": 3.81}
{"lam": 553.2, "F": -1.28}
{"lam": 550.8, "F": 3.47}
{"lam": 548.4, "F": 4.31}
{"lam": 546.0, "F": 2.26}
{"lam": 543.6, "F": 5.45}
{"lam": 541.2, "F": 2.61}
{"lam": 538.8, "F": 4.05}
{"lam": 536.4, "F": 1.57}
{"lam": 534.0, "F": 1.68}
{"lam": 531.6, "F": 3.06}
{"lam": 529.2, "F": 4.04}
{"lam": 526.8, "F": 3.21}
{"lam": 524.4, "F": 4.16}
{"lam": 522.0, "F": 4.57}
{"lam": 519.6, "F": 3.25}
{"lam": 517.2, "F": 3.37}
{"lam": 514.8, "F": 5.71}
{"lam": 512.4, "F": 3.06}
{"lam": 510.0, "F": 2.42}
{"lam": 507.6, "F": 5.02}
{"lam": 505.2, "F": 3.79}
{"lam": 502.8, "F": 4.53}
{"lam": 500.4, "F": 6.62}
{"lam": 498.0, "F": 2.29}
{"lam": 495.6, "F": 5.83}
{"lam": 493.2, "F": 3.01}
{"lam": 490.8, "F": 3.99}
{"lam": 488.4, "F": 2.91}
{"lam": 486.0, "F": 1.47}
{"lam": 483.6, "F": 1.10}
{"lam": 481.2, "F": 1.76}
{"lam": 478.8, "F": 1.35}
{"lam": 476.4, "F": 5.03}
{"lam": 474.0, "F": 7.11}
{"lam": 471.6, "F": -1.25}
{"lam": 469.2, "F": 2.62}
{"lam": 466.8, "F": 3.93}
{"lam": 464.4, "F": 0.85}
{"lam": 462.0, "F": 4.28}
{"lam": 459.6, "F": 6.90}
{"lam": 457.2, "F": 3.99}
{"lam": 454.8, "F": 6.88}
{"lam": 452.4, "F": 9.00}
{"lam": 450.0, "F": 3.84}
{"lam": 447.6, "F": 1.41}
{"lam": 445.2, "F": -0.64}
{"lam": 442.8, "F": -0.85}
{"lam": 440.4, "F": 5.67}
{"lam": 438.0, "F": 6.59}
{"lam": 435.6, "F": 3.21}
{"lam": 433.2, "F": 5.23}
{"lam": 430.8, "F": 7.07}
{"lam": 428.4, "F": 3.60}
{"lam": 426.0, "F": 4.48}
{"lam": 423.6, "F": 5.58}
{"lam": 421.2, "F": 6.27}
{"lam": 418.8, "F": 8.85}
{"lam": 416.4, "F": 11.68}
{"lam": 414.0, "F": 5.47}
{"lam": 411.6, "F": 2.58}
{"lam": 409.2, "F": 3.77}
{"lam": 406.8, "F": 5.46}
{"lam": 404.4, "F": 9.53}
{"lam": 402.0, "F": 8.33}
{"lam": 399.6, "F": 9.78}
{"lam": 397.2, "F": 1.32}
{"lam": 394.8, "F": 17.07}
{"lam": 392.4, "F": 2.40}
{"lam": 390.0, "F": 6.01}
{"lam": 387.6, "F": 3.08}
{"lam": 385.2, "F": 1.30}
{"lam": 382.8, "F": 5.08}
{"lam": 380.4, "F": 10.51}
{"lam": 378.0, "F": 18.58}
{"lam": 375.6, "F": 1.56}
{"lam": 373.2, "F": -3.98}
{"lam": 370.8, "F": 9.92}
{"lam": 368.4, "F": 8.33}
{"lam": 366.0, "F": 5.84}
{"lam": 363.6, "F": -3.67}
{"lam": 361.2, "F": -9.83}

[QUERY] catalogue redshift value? 1.28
